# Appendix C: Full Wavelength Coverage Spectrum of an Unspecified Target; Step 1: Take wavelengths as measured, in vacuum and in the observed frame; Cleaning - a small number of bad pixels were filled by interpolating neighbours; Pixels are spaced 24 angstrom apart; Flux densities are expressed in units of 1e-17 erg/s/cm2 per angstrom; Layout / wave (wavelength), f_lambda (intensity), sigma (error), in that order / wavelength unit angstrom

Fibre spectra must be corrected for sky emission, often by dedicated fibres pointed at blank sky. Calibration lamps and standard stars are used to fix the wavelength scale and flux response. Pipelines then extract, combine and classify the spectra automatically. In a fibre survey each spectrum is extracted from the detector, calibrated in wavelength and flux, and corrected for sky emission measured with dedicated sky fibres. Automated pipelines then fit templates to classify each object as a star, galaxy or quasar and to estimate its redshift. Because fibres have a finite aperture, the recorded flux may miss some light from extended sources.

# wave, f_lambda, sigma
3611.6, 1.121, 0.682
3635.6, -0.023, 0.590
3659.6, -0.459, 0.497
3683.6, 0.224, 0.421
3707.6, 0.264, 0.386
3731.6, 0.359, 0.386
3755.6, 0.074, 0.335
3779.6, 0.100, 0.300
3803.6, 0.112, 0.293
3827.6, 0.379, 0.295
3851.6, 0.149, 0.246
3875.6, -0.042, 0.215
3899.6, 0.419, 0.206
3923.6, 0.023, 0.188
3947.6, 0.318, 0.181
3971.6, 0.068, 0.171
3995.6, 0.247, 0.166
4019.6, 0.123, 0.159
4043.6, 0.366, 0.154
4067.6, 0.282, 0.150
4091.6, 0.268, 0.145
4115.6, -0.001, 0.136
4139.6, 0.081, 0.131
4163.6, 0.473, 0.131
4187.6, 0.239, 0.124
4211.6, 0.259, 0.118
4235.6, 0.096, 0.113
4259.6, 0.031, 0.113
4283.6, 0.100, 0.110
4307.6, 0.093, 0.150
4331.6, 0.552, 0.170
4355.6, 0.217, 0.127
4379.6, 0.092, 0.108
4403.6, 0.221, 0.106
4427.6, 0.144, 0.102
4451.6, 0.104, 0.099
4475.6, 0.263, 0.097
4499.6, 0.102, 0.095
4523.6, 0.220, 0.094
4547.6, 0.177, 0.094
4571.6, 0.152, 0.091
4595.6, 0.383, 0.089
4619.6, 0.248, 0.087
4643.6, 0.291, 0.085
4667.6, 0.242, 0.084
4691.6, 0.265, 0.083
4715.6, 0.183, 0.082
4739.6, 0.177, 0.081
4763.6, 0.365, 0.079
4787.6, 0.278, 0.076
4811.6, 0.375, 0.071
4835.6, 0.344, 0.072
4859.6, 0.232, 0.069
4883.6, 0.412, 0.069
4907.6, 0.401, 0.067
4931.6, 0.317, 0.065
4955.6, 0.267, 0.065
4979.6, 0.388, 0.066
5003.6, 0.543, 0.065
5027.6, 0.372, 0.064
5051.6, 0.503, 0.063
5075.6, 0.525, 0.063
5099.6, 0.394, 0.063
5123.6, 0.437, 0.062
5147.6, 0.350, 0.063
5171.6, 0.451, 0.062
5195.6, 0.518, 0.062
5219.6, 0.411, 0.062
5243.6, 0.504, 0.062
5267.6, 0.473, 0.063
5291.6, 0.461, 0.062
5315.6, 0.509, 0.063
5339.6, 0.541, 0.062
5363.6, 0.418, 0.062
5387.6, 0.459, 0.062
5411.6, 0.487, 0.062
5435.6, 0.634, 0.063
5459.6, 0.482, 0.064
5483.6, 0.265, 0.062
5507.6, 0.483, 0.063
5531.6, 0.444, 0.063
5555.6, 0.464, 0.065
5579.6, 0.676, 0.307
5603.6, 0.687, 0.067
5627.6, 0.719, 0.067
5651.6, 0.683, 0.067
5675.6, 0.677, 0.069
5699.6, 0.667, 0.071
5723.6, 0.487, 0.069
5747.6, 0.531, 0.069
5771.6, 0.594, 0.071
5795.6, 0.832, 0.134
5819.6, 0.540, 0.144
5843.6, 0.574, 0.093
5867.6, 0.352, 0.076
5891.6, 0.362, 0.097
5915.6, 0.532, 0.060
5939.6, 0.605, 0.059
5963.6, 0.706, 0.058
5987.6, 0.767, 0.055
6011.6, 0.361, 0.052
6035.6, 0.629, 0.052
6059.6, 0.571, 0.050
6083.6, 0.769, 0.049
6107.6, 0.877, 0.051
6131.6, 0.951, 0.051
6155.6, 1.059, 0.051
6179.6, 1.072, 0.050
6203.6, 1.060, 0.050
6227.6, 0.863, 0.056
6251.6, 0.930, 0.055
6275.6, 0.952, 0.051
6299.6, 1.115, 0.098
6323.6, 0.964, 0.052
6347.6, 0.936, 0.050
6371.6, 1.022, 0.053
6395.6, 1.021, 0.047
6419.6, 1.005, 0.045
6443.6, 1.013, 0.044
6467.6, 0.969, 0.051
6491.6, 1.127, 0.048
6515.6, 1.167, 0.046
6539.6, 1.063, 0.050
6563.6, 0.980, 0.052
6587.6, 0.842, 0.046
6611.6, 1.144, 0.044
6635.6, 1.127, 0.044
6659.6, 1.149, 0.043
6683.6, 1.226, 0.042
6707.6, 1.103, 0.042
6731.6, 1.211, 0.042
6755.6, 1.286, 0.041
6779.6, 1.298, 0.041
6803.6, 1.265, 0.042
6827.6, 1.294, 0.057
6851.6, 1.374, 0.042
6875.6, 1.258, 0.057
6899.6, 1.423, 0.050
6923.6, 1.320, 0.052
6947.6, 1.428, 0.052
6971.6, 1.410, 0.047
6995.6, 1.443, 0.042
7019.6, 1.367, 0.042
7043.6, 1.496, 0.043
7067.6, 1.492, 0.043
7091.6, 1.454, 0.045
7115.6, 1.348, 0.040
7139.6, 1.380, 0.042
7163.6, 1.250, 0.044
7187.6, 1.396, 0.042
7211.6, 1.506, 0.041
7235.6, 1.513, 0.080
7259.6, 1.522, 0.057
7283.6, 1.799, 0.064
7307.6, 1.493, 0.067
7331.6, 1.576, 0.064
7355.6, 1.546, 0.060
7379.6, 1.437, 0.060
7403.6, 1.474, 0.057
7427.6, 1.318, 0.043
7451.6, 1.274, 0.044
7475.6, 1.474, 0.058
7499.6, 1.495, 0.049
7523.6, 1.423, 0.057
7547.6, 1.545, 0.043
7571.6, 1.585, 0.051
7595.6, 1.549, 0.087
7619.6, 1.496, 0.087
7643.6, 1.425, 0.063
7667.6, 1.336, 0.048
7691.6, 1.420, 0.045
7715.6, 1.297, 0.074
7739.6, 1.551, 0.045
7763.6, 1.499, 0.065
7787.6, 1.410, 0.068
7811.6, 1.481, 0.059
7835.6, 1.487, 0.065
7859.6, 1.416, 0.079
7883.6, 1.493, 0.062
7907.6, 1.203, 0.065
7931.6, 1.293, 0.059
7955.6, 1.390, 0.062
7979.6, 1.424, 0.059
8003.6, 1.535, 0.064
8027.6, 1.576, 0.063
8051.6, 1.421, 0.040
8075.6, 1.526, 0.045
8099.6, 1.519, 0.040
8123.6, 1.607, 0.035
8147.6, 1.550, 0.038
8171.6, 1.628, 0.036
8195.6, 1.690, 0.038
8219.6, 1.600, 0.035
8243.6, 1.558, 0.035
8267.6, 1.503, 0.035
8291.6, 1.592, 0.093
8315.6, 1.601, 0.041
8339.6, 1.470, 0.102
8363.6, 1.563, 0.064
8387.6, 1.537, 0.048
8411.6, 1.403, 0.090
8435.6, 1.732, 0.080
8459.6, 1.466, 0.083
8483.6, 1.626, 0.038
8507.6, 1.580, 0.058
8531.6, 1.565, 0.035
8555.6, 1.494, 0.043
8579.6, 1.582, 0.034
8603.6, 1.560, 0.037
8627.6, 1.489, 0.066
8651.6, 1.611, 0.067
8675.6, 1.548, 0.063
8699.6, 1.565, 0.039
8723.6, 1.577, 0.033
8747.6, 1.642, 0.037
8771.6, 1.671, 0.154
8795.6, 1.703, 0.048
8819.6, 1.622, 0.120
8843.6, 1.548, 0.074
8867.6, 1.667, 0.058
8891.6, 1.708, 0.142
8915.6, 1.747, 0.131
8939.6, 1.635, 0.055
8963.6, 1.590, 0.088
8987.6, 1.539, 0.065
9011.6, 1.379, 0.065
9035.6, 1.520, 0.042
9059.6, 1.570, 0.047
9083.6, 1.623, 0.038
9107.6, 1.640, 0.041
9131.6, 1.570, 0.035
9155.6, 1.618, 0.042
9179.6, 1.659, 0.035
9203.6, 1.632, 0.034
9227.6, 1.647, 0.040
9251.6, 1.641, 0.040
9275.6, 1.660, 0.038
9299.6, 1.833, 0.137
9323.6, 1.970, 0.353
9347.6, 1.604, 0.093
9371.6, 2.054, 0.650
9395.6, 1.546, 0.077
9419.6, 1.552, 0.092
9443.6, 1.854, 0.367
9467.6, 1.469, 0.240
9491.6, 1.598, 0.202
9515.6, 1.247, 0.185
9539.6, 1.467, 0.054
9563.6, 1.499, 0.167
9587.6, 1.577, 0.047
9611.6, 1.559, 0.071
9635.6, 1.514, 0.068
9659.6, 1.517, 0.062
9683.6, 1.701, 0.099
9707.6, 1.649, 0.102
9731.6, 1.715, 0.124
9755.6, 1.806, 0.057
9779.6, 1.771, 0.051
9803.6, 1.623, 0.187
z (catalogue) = 0.529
